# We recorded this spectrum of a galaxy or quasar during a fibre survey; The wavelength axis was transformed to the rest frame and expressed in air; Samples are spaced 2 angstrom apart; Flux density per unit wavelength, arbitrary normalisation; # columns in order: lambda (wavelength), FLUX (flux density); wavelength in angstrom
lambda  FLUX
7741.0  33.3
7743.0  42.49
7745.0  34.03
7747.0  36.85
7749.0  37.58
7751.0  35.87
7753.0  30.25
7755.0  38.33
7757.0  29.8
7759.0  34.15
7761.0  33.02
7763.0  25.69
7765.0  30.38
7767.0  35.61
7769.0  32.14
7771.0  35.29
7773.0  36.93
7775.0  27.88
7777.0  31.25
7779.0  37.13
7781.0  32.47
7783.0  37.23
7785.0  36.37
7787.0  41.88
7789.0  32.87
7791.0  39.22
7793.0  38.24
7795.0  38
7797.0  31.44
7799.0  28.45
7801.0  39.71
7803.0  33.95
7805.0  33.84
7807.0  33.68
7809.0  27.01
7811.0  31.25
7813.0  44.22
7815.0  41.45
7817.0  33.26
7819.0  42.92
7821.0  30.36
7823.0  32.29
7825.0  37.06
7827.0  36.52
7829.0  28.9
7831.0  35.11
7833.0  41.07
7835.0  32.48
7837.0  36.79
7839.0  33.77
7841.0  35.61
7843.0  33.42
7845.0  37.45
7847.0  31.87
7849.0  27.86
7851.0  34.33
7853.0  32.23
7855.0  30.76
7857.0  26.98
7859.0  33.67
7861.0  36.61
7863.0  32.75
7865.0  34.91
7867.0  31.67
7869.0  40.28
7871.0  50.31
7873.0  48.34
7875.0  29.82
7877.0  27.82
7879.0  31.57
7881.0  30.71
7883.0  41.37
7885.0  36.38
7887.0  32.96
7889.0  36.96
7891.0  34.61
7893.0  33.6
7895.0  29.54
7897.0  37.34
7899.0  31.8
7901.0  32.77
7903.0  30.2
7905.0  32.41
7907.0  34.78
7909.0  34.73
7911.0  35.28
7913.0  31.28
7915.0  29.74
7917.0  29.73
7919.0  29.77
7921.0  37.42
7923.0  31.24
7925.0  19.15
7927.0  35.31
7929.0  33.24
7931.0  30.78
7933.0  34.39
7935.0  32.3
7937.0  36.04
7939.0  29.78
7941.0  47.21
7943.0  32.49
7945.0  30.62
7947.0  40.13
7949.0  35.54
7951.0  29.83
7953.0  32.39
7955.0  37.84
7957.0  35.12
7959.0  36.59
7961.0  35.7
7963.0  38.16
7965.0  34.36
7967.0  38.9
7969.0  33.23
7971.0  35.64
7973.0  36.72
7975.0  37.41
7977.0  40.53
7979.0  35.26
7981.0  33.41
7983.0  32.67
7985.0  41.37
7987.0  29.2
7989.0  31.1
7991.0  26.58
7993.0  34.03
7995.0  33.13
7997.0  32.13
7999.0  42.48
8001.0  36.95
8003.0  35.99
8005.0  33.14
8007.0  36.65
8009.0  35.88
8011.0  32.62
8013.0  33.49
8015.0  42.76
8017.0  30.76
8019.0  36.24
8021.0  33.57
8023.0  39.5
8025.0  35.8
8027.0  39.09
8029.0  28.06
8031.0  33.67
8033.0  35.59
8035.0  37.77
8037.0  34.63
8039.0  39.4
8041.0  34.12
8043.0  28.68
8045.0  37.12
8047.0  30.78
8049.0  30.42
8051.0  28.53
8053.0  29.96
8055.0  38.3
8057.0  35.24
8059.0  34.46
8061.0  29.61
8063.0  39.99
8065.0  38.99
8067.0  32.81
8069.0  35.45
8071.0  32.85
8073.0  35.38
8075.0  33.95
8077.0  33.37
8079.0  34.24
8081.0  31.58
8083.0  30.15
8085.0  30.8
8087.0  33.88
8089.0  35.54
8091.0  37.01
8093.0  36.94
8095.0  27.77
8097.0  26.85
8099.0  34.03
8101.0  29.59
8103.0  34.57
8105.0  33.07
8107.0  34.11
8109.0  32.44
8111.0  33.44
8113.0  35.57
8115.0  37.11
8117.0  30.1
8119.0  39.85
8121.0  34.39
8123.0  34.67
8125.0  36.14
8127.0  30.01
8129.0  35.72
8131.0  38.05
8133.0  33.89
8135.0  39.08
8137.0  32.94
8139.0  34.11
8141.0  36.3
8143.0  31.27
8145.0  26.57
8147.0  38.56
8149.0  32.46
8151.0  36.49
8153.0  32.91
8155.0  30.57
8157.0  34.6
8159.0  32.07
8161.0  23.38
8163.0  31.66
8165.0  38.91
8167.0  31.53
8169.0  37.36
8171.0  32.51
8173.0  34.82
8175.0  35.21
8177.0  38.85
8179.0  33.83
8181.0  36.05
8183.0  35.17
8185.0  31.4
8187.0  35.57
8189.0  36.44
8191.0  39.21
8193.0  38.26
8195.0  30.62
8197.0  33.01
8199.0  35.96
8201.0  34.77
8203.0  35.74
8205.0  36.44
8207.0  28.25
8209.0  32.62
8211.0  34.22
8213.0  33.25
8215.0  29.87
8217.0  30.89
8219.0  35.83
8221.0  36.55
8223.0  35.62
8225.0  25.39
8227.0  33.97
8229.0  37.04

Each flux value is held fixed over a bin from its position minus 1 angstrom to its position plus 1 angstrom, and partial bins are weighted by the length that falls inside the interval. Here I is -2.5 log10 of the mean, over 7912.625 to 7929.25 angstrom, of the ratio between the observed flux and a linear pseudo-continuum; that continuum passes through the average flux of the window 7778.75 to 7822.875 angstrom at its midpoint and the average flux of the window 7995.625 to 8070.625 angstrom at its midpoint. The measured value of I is 0.151 mag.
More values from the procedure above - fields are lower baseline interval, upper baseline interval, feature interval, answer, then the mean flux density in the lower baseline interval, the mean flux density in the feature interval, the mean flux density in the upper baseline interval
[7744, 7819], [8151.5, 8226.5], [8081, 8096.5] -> 0.04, 34.6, 32.9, 33.8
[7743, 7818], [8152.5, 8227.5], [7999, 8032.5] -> -0.04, 34.6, 35.5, 33.8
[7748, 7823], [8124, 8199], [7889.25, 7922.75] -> 0.05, 34.5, 32.9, 34.2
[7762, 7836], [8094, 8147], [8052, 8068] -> -0.03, 34.7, 34.9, 33.6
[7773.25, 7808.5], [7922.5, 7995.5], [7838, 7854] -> 0.04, 34.8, 33.3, 34.3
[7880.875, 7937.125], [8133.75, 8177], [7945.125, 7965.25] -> -0.07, 32.9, 35.4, 33.6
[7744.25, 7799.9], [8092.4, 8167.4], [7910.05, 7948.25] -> 0.03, 34.2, 33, 33.5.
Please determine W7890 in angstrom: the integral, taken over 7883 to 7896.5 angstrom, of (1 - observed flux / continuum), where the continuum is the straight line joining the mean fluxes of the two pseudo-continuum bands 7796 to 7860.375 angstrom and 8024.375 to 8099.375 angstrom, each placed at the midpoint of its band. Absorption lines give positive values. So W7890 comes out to -0.3 angstrom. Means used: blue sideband 34.1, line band 34.7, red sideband 33.7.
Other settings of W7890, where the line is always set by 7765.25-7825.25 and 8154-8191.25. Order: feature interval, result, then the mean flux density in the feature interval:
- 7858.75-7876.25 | -1.4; 37.6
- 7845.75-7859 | 1.5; 31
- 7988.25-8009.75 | 0.1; 34.4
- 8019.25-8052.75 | 0.3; 34.1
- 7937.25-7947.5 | -0.4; 35.8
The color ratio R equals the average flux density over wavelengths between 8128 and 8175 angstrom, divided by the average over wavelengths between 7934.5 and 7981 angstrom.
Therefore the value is 0.95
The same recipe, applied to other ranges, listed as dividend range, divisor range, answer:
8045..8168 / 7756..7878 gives 0.97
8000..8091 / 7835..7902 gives 1.00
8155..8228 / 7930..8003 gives 0.97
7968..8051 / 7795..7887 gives 1.00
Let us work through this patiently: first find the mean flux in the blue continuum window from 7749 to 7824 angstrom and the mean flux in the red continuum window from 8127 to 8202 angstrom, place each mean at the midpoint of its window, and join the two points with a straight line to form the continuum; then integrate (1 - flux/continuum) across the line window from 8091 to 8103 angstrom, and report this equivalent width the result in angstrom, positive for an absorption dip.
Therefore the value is 0.9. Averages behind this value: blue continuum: 34.5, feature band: 31.8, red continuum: 34.3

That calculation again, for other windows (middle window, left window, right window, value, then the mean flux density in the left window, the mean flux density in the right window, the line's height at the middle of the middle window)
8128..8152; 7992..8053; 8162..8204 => 0.25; 34.7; 35.1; 35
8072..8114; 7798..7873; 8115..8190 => 1.54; 34.9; 34.2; 34.3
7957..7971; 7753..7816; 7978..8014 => -0.73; 34.4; 34.2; 34.3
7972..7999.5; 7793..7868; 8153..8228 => -0.44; 34.2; 33.8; 34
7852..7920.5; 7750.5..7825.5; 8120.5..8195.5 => 0.92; 34.5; 34.3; 34.4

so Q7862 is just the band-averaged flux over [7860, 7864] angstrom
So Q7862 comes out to 34.7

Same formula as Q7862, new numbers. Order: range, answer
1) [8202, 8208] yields 33.5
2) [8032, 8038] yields 36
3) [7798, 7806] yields 34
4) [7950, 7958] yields 33.8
